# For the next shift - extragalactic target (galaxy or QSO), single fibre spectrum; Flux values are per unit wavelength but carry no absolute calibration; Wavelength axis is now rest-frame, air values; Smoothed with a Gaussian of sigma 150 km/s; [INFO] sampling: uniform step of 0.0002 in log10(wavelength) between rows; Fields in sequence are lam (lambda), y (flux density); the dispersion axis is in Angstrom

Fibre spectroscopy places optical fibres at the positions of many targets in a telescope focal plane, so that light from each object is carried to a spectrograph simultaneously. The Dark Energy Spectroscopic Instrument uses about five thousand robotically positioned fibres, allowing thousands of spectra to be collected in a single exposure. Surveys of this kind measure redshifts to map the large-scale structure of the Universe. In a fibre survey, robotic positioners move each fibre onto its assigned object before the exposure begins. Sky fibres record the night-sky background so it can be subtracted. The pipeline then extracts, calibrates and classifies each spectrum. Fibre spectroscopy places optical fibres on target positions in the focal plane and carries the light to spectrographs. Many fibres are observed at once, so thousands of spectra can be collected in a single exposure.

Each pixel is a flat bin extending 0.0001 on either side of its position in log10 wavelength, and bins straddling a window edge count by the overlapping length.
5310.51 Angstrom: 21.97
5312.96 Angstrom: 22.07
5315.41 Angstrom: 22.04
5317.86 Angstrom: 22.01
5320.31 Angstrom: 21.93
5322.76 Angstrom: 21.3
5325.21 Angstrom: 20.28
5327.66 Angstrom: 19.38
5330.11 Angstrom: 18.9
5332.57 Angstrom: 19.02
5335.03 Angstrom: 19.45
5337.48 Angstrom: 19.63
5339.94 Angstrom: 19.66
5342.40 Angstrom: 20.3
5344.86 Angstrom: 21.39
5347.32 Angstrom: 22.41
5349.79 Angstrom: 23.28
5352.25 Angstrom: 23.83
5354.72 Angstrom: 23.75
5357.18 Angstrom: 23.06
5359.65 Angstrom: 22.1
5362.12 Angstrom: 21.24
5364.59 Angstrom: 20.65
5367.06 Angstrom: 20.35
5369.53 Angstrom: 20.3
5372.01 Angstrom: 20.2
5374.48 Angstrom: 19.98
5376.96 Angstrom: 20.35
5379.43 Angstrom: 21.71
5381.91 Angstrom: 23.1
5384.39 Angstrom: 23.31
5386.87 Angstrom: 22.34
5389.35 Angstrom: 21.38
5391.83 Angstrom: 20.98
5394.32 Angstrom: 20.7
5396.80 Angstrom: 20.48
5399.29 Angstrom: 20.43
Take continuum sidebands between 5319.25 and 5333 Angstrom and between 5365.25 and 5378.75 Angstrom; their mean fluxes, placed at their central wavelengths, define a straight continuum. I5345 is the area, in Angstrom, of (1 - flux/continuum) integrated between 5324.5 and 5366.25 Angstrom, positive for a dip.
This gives -1.7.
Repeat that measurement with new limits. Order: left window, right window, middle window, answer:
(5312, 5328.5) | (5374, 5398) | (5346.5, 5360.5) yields -1.12 Angstrom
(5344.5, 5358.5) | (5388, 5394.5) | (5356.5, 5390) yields 0.84 Angstrom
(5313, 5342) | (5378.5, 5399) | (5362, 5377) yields 0.63 Angstrom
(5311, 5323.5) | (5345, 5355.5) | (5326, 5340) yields 1.94 Angstrom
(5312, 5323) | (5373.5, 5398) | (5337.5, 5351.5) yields 0.25 Angstrom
